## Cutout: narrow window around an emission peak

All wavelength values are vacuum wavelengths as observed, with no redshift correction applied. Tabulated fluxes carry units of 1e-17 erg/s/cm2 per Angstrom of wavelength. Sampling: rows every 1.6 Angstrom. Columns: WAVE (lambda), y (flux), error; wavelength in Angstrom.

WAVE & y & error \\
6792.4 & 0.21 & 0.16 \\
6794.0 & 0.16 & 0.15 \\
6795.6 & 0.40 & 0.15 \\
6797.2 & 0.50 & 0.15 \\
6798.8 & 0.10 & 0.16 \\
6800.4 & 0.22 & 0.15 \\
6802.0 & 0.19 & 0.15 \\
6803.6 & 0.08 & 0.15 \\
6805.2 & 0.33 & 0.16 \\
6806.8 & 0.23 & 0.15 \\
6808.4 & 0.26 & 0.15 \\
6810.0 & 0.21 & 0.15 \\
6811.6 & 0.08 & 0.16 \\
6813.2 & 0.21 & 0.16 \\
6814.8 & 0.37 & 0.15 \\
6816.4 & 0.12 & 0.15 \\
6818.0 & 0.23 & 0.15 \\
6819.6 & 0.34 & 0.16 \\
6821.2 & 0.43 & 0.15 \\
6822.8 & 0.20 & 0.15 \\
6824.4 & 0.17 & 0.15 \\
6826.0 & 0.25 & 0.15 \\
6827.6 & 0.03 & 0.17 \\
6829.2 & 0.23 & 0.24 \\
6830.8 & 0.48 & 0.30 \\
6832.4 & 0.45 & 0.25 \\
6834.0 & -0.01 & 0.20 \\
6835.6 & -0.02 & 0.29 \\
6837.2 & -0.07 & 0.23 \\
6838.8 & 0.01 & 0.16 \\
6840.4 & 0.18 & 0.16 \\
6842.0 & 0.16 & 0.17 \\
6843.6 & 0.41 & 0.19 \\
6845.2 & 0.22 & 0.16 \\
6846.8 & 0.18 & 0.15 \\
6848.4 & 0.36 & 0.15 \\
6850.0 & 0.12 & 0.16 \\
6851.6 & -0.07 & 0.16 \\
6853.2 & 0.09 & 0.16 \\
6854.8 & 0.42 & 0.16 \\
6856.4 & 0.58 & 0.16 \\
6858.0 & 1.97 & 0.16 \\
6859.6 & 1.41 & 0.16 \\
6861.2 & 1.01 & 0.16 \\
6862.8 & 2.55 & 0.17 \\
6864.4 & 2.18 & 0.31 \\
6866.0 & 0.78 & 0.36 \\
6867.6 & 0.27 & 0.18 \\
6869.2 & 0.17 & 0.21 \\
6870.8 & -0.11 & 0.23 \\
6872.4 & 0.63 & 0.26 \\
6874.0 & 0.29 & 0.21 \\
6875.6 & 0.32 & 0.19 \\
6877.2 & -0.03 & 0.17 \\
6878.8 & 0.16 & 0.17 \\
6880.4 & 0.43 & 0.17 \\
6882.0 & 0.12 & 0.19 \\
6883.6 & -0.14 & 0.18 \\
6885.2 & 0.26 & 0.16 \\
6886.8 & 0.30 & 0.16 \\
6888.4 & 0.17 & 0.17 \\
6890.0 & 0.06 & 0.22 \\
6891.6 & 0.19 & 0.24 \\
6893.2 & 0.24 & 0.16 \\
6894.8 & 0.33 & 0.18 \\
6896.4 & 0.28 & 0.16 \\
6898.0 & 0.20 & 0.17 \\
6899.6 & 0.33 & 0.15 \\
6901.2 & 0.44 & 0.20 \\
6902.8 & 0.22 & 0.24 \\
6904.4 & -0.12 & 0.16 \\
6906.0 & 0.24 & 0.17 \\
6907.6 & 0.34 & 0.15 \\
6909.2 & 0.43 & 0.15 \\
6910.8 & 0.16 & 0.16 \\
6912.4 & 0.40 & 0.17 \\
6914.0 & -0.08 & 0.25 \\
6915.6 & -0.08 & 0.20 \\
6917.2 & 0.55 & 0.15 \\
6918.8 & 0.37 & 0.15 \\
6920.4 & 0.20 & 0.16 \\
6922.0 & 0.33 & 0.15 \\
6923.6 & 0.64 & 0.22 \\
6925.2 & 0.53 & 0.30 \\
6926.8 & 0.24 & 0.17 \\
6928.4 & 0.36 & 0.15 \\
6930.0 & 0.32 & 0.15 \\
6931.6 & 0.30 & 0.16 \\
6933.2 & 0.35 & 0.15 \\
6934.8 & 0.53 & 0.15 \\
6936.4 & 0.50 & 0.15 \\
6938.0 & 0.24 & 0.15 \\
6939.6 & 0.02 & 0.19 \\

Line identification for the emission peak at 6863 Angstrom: [O II] 3727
